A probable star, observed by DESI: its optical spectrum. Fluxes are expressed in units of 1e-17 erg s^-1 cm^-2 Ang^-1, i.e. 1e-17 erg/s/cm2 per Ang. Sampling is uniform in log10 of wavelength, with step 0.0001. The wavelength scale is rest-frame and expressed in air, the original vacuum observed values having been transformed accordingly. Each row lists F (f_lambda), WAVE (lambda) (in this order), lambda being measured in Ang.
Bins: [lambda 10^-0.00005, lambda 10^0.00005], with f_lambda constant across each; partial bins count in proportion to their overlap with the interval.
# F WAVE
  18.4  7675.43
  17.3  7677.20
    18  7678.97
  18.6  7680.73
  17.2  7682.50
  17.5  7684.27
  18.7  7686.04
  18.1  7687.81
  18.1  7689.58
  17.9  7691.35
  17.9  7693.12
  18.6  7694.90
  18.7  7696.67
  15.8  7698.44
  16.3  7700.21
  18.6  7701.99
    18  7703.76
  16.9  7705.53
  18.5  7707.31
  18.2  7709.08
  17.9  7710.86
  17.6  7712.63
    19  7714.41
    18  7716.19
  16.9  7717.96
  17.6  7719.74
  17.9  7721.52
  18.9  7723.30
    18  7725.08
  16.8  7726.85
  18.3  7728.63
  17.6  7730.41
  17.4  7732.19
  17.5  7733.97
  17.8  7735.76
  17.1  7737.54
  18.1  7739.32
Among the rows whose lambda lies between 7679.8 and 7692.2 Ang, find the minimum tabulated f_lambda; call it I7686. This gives 17.2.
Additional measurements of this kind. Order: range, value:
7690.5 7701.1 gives 15.8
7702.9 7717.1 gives 16.9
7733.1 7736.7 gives 17.5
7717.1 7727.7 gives 16.8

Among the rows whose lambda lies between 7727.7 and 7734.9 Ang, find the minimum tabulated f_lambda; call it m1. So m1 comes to 17.4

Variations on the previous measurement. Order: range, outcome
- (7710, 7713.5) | 17.6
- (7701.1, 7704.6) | 18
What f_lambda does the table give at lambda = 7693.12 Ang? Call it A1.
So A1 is 17.9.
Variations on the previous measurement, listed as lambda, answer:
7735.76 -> 17.8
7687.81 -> 18.1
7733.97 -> 17.5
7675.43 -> 18.4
